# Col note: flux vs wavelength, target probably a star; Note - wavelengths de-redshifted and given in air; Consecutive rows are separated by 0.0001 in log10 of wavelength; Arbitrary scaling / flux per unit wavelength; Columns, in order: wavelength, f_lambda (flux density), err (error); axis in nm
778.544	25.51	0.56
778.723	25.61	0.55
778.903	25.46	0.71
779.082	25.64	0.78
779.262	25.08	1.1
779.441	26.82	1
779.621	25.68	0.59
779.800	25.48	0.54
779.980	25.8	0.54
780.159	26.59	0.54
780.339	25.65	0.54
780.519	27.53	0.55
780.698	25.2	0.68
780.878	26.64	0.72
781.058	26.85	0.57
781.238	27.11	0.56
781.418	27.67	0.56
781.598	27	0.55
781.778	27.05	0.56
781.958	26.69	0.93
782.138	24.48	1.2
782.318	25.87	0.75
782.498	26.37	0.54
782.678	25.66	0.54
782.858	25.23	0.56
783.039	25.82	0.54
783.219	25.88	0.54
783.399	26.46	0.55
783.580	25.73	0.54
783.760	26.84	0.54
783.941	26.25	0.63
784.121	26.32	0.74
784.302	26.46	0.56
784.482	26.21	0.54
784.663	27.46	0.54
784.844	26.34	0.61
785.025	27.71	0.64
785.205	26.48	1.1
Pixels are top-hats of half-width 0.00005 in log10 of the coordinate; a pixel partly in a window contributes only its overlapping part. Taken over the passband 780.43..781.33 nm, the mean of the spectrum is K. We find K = 26.7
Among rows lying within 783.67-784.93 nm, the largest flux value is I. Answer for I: 27.46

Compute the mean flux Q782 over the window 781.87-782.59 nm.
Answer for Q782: 25.9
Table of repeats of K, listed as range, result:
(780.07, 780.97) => 26.3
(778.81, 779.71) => 25.7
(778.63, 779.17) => 25.6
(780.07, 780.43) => 26.1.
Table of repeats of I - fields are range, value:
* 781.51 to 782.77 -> 27.05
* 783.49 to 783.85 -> 26.84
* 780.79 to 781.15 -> 26.85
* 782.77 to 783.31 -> 25.88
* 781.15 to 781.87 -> 27.67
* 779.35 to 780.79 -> 27.53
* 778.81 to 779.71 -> 26.82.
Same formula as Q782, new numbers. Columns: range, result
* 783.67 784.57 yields 26.4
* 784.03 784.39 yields 26.4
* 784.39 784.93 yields 26.7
